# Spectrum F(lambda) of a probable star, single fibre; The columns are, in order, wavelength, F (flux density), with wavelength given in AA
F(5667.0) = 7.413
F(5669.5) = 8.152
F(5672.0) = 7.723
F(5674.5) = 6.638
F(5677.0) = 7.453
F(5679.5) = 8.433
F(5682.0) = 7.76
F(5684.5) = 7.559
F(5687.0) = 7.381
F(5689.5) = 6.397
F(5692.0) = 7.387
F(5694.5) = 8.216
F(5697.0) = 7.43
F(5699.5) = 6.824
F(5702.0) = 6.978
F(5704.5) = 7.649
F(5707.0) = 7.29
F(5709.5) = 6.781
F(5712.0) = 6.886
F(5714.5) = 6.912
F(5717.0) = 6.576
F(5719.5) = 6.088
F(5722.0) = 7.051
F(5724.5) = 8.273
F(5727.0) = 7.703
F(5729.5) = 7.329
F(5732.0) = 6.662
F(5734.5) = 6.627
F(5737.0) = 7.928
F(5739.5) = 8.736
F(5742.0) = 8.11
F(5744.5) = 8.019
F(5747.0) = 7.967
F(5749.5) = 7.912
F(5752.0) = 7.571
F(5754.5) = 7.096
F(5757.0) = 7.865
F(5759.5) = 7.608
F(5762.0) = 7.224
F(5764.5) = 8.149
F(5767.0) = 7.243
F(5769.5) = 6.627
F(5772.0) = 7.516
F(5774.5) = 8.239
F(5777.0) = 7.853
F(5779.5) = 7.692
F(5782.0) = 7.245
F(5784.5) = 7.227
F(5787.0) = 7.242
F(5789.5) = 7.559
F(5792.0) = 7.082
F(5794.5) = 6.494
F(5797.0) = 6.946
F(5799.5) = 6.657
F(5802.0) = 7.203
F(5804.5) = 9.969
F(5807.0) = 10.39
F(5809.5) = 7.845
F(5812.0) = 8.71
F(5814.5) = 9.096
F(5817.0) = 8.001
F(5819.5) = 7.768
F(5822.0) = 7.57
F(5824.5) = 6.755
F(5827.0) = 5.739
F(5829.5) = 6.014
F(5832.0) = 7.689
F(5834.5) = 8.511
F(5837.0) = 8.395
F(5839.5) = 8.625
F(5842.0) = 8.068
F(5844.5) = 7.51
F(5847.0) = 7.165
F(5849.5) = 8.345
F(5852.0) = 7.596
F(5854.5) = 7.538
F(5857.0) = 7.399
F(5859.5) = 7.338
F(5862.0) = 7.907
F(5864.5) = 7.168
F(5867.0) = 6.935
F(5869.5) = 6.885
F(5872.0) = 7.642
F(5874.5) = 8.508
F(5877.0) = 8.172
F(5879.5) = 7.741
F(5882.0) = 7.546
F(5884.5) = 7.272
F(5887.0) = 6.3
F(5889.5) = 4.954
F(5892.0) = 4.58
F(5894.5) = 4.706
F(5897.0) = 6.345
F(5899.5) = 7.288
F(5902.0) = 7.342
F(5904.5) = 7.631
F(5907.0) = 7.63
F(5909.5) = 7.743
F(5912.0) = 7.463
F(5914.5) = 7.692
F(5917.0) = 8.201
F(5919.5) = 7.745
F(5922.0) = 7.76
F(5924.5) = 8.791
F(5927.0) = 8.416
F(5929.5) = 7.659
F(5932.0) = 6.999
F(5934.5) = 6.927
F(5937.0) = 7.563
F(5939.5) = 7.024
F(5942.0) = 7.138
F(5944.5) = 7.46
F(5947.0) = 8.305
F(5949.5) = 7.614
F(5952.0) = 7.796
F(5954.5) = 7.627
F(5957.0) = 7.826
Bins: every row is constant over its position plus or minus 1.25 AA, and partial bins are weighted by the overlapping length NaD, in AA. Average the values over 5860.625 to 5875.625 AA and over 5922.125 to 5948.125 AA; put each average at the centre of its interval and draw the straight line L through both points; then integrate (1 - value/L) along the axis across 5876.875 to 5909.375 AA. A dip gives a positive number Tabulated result 3.58 AA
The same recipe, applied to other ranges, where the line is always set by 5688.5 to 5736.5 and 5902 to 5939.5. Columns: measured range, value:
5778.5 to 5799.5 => 0.5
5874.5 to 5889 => 0.4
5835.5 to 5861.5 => -1.1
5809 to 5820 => -1.4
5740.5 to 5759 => -1.5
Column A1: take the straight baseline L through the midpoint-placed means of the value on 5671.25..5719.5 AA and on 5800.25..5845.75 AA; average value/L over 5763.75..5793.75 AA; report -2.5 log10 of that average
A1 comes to 0.04 mag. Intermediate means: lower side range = 7.24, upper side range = 7.98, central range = 7.45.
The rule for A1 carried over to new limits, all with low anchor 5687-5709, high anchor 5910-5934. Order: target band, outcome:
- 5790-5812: -0.05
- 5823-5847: 0.02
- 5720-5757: -0.04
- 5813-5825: -0.05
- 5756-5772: 0.00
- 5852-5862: 0.02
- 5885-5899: 0.36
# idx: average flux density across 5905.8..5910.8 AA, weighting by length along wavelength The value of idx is 7.68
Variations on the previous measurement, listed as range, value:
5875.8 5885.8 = 7.67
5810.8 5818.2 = 8.61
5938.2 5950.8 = 7.51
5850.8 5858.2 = 7.51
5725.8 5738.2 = 7.25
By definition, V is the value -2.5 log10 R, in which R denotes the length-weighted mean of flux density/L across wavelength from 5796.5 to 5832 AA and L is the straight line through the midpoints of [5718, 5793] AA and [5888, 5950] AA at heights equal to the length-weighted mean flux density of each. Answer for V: -0.05 mag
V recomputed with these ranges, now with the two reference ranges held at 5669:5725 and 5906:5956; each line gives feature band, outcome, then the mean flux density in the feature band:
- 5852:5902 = 0.09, 6.98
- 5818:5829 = 0.09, 6.92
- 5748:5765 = -0.03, 7.61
